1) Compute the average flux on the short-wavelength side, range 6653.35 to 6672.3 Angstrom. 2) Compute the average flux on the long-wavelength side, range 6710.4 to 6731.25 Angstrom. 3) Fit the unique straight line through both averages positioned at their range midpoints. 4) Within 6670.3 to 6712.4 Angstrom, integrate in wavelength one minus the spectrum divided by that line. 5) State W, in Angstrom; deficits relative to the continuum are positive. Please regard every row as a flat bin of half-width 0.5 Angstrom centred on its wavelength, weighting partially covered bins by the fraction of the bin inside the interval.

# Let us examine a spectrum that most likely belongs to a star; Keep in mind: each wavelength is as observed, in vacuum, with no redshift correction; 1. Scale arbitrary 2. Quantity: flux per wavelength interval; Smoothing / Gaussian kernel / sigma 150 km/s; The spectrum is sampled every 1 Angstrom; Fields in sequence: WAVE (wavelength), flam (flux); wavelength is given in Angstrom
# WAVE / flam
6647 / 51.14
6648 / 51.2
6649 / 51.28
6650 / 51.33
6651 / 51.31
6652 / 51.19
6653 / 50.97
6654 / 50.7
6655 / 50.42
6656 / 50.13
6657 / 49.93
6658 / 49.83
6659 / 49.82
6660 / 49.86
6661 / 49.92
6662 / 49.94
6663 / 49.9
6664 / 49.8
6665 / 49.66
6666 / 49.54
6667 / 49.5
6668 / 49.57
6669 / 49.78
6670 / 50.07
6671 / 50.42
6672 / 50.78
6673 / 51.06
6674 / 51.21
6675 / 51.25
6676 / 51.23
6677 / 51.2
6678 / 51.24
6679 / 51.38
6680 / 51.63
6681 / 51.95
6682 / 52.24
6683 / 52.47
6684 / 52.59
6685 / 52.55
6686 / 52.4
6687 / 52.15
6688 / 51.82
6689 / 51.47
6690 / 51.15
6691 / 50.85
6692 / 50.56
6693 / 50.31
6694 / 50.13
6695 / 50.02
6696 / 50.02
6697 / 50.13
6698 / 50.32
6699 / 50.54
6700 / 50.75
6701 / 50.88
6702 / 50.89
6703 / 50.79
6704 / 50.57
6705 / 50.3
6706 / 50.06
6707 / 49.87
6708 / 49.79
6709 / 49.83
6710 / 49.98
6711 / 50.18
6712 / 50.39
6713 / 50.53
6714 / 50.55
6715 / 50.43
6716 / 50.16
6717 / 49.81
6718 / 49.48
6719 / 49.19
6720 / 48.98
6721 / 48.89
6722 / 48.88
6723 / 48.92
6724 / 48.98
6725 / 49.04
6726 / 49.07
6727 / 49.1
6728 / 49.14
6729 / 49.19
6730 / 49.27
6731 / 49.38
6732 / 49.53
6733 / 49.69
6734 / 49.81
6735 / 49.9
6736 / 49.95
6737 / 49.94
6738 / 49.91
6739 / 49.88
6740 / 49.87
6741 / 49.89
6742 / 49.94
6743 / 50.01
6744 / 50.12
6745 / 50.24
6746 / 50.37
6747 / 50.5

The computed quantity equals -1.0 Angstrom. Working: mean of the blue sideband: 50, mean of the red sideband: 49.5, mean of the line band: 50.9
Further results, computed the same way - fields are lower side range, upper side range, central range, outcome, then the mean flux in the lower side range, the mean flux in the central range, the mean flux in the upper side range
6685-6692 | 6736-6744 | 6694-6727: 0.63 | 51.6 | 49.9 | 49.9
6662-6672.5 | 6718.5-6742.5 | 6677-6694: -0.63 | 49.9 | 51.6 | 49.4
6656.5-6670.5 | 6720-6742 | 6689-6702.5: -0.25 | 49.8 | 50.5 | 49.4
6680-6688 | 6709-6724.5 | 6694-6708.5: 0.16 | 52.3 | 50.3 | 49.7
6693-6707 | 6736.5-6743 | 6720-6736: 0.25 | 50.4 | 49.3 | 49.9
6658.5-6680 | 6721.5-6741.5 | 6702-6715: -0.12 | 50.4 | 50.3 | 49.5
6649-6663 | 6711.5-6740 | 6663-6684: -0.26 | 50.4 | 50.8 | 49.6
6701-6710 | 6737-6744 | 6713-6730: 0.25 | 50.3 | 49.4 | 49.9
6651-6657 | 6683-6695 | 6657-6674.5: 0.31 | 50.7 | 50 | 51.4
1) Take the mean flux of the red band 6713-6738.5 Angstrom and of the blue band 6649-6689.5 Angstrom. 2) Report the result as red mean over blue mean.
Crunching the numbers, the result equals 1.0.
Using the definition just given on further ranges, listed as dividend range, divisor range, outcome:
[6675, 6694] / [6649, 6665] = 1.02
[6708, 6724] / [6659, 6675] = 0.99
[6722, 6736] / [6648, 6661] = 0.98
